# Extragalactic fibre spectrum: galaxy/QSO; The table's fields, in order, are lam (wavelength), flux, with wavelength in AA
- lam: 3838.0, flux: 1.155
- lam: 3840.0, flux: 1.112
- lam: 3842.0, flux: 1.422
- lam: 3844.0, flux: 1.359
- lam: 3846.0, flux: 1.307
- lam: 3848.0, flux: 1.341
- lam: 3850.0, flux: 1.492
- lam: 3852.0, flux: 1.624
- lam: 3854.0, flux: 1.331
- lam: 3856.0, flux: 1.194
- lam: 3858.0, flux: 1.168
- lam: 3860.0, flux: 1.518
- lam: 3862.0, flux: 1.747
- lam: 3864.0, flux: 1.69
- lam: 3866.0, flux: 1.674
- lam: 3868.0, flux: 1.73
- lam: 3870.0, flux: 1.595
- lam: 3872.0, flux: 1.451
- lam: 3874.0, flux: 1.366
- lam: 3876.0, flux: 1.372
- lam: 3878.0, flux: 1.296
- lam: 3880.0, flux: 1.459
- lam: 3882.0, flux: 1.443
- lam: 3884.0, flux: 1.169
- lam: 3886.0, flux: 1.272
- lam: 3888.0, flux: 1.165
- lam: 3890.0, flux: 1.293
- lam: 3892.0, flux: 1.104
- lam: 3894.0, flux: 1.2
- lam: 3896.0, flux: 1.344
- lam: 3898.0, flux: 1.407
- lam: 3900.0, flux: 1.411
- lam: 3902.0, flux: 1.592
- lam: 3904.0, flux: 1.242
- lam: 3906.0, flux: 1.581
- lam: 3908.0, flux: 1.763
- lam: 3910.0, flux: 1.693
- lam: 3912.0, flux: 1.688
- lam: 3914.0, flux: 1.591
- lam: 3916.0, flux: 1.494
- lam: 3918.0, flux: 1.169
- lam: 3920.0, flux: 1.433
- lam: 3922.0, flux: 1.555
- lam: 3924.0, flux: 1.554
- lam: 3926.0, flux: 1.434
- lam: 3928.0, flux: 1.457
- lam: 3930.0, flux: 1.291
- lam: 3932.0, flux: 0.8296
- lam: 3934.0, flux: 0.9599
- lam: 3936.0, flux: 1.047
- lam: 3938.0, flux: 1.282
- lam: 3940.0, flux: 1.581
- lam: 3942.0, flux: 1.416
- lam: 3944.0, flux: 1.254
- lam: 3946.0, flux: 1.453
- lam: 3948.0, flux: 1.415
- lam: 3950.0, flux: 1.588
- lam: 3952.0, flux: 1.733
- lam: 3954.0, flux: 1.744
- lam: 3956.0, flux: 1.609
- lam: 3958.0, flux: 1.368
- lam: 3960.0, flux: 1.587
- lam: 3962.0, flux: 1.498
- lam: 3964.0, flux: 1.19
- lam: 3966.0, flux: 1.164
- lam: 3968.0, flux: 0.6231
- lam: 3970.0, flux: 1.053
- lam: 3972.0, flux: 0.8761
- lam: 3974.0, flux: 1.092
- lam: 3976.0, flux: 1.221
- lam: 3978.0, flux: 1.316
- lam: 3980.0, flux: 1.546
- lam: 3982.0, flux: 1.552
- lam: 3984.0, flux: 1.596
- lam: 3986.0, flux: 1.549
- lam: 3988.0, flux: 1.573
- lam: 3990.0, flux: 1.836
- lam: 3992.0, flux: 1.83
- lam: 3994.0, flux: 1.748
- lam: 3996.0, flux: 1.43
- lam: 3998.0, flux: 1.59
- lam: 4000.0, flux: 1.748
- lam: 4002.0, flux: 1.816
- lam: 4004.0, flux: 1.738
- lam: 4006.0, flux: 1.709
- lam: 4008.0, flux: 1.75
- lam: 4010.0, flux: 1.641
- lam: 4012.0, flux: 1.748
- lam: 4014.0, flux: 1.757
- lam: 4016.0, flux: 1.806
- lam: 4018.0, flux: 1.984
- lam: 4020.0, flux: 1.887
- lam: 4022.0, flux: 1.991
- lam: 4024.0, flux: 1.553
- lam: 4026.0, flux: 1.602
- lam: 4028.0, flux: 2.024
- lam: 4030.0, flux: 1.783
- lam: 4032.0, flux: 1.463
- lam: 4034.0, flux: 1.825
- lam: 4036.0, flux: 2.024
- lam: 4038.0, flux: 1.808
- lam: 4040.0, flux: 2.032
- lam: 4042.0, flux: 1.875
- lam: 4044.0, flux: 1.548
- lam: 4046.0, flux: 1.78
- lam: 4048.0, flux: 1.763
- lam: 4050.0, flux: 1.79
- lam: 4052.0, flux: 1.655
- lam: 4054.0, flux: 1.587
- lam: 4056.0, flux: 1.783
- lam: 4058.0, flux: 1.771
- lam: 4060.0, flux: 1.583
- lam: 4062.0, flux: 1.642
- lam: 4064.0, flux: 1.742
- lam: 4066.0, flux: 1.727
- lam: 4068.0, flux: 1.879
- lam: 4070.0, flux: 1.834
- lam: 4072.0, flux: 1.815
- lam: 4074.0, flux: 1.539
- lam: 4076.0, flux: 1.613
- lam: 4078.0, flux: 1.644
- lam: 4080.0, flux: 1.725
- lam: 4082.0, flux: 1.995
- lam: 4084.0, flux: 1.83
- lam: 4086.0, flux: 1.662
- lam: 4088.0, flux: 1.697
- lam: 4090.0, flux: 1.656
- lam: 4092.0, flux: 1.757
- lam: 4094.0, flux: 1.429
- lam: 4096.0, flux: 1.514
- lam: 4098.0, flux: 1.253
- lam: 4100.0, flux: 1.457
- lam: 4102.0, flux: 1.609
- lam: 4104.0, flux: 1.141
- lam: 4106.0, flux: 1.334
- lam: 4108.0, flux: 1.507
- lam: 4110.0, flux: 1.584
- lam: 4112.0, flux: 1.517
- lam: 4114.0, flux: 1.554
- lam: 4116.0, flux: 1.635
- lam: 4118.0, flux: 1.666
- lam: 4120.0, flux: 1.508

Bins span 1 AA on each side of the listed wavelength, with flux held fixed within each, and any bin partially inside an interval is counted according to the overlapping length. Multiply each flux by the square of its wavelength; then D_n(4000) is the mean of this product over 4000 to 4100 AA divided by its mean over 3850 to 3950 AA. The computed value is 1.3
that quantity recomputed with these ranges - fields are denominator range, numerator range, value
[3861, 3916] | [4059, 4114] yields 1.22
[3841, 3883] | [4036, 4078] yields 1.32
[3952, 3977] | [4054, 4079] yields 1.42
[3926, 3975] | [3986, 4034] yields 1.38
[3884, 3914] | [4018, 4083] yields 1.35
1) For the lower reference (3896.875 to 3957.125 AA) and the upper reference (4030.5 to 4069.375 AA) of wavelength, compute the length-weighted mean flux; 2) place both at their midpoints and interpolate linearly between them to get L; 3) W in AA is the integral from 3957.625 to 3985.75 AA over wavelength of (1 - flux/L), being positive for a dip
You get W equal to 5.2 AA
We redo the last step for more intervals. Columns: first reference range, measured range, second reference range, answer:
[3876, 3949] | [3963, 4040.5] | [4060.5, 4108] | -4.7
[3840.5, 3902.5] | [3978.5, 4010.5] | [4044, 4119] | -2.5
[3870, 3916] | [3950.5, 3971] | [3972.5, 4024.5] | 2.6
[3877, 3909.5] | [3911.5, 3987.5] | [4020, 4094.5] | 6.6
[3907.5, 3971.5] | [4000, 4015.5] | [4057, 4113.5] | -2.5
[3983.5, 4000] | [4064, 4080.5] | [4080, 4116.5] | -1.4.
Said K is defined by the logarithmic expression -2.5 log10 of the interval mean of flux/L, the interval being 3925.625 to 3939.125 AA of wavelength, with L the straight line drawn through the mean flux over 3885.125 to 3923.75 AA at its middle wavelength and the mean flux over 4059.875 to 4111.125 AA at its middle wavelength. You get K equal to 0.23 mag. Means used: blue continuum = 1.42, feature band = 1.18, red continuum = 1.62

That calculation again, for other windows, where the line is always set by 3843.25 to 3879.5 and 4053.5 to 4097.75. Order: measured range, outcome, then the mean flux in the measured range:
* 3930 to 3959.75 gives 0.128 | 1.38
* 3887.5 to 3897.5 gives 0.208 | 1.23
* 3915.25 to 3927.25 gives 0.063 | 1.44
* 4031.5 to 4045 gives -0.097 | 1.81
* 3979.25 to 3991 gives -0.010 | 1.61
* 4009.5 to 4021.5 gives -0.119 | 1.82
